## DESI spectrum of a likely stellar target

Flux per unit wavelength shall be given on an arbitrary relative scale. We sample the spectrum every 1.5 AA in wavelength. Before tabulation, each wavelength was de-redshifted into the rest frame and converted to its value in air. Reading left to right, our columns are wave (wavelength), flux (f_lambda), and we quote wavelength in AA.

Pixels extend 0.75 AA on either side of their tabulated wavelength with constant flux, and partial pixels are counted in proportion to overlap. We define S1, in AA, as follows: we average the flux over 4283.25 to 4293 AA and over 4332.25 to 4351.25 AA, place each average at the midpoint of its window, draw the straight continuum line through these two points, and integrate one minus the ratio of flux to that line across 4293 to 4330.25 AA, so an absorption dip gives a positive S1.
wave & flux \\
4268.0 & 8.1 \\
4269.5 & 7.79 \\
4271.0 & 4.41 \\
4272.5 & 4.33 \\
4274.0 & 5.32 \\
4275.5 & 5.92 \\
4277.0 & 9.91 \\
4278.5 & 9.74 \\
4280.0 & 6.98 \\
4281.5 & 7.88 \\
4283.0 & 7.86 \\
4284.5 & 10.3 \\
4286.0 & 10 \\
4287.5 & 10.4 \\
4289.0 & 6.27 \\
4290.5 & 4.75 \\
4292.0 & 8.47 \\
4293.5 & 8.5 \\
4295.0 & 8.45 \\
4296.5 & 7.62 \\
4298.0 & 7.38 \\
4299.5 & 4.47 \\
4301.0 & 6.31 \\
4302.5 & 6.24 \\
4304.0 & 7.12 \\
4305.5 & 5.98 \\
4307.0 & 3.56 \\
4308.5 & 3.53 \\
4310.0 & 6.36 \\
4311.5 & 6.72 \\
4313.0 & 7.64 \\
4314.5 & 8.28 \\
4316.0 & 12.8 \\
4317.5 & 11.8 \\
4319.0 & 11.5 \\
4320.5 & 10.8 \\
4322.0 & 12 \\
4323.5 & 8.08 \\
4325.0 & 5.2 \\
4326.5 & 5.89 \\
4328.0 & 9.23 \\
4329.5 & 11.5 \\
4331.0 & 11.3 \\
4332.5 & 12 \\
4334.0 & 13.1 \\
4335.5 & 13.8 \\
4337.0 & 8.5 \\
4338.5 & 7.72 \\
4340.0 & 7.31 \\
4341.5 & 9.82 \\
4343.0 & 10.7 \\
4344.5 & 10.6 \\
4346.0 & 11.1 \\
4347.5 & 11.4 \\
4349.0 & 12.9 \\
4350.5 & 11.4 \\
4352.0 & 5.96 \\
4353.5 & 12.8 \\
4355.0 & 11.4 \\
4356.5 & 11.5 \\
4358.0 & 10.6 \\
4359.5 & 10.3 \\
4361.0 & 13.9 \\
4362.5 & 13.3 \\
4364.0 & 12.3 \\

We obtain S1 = 6.2 AA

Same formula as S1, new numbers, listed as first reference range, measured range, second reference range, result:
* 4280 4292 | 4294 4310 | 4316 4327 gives 4.9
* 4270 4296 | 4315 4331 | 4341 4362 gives -0.5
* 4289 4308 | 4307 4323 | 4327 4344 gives -1.0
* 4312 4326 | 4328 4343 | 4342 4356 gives -0.3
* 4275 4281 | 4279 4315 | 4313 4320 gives 8.4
